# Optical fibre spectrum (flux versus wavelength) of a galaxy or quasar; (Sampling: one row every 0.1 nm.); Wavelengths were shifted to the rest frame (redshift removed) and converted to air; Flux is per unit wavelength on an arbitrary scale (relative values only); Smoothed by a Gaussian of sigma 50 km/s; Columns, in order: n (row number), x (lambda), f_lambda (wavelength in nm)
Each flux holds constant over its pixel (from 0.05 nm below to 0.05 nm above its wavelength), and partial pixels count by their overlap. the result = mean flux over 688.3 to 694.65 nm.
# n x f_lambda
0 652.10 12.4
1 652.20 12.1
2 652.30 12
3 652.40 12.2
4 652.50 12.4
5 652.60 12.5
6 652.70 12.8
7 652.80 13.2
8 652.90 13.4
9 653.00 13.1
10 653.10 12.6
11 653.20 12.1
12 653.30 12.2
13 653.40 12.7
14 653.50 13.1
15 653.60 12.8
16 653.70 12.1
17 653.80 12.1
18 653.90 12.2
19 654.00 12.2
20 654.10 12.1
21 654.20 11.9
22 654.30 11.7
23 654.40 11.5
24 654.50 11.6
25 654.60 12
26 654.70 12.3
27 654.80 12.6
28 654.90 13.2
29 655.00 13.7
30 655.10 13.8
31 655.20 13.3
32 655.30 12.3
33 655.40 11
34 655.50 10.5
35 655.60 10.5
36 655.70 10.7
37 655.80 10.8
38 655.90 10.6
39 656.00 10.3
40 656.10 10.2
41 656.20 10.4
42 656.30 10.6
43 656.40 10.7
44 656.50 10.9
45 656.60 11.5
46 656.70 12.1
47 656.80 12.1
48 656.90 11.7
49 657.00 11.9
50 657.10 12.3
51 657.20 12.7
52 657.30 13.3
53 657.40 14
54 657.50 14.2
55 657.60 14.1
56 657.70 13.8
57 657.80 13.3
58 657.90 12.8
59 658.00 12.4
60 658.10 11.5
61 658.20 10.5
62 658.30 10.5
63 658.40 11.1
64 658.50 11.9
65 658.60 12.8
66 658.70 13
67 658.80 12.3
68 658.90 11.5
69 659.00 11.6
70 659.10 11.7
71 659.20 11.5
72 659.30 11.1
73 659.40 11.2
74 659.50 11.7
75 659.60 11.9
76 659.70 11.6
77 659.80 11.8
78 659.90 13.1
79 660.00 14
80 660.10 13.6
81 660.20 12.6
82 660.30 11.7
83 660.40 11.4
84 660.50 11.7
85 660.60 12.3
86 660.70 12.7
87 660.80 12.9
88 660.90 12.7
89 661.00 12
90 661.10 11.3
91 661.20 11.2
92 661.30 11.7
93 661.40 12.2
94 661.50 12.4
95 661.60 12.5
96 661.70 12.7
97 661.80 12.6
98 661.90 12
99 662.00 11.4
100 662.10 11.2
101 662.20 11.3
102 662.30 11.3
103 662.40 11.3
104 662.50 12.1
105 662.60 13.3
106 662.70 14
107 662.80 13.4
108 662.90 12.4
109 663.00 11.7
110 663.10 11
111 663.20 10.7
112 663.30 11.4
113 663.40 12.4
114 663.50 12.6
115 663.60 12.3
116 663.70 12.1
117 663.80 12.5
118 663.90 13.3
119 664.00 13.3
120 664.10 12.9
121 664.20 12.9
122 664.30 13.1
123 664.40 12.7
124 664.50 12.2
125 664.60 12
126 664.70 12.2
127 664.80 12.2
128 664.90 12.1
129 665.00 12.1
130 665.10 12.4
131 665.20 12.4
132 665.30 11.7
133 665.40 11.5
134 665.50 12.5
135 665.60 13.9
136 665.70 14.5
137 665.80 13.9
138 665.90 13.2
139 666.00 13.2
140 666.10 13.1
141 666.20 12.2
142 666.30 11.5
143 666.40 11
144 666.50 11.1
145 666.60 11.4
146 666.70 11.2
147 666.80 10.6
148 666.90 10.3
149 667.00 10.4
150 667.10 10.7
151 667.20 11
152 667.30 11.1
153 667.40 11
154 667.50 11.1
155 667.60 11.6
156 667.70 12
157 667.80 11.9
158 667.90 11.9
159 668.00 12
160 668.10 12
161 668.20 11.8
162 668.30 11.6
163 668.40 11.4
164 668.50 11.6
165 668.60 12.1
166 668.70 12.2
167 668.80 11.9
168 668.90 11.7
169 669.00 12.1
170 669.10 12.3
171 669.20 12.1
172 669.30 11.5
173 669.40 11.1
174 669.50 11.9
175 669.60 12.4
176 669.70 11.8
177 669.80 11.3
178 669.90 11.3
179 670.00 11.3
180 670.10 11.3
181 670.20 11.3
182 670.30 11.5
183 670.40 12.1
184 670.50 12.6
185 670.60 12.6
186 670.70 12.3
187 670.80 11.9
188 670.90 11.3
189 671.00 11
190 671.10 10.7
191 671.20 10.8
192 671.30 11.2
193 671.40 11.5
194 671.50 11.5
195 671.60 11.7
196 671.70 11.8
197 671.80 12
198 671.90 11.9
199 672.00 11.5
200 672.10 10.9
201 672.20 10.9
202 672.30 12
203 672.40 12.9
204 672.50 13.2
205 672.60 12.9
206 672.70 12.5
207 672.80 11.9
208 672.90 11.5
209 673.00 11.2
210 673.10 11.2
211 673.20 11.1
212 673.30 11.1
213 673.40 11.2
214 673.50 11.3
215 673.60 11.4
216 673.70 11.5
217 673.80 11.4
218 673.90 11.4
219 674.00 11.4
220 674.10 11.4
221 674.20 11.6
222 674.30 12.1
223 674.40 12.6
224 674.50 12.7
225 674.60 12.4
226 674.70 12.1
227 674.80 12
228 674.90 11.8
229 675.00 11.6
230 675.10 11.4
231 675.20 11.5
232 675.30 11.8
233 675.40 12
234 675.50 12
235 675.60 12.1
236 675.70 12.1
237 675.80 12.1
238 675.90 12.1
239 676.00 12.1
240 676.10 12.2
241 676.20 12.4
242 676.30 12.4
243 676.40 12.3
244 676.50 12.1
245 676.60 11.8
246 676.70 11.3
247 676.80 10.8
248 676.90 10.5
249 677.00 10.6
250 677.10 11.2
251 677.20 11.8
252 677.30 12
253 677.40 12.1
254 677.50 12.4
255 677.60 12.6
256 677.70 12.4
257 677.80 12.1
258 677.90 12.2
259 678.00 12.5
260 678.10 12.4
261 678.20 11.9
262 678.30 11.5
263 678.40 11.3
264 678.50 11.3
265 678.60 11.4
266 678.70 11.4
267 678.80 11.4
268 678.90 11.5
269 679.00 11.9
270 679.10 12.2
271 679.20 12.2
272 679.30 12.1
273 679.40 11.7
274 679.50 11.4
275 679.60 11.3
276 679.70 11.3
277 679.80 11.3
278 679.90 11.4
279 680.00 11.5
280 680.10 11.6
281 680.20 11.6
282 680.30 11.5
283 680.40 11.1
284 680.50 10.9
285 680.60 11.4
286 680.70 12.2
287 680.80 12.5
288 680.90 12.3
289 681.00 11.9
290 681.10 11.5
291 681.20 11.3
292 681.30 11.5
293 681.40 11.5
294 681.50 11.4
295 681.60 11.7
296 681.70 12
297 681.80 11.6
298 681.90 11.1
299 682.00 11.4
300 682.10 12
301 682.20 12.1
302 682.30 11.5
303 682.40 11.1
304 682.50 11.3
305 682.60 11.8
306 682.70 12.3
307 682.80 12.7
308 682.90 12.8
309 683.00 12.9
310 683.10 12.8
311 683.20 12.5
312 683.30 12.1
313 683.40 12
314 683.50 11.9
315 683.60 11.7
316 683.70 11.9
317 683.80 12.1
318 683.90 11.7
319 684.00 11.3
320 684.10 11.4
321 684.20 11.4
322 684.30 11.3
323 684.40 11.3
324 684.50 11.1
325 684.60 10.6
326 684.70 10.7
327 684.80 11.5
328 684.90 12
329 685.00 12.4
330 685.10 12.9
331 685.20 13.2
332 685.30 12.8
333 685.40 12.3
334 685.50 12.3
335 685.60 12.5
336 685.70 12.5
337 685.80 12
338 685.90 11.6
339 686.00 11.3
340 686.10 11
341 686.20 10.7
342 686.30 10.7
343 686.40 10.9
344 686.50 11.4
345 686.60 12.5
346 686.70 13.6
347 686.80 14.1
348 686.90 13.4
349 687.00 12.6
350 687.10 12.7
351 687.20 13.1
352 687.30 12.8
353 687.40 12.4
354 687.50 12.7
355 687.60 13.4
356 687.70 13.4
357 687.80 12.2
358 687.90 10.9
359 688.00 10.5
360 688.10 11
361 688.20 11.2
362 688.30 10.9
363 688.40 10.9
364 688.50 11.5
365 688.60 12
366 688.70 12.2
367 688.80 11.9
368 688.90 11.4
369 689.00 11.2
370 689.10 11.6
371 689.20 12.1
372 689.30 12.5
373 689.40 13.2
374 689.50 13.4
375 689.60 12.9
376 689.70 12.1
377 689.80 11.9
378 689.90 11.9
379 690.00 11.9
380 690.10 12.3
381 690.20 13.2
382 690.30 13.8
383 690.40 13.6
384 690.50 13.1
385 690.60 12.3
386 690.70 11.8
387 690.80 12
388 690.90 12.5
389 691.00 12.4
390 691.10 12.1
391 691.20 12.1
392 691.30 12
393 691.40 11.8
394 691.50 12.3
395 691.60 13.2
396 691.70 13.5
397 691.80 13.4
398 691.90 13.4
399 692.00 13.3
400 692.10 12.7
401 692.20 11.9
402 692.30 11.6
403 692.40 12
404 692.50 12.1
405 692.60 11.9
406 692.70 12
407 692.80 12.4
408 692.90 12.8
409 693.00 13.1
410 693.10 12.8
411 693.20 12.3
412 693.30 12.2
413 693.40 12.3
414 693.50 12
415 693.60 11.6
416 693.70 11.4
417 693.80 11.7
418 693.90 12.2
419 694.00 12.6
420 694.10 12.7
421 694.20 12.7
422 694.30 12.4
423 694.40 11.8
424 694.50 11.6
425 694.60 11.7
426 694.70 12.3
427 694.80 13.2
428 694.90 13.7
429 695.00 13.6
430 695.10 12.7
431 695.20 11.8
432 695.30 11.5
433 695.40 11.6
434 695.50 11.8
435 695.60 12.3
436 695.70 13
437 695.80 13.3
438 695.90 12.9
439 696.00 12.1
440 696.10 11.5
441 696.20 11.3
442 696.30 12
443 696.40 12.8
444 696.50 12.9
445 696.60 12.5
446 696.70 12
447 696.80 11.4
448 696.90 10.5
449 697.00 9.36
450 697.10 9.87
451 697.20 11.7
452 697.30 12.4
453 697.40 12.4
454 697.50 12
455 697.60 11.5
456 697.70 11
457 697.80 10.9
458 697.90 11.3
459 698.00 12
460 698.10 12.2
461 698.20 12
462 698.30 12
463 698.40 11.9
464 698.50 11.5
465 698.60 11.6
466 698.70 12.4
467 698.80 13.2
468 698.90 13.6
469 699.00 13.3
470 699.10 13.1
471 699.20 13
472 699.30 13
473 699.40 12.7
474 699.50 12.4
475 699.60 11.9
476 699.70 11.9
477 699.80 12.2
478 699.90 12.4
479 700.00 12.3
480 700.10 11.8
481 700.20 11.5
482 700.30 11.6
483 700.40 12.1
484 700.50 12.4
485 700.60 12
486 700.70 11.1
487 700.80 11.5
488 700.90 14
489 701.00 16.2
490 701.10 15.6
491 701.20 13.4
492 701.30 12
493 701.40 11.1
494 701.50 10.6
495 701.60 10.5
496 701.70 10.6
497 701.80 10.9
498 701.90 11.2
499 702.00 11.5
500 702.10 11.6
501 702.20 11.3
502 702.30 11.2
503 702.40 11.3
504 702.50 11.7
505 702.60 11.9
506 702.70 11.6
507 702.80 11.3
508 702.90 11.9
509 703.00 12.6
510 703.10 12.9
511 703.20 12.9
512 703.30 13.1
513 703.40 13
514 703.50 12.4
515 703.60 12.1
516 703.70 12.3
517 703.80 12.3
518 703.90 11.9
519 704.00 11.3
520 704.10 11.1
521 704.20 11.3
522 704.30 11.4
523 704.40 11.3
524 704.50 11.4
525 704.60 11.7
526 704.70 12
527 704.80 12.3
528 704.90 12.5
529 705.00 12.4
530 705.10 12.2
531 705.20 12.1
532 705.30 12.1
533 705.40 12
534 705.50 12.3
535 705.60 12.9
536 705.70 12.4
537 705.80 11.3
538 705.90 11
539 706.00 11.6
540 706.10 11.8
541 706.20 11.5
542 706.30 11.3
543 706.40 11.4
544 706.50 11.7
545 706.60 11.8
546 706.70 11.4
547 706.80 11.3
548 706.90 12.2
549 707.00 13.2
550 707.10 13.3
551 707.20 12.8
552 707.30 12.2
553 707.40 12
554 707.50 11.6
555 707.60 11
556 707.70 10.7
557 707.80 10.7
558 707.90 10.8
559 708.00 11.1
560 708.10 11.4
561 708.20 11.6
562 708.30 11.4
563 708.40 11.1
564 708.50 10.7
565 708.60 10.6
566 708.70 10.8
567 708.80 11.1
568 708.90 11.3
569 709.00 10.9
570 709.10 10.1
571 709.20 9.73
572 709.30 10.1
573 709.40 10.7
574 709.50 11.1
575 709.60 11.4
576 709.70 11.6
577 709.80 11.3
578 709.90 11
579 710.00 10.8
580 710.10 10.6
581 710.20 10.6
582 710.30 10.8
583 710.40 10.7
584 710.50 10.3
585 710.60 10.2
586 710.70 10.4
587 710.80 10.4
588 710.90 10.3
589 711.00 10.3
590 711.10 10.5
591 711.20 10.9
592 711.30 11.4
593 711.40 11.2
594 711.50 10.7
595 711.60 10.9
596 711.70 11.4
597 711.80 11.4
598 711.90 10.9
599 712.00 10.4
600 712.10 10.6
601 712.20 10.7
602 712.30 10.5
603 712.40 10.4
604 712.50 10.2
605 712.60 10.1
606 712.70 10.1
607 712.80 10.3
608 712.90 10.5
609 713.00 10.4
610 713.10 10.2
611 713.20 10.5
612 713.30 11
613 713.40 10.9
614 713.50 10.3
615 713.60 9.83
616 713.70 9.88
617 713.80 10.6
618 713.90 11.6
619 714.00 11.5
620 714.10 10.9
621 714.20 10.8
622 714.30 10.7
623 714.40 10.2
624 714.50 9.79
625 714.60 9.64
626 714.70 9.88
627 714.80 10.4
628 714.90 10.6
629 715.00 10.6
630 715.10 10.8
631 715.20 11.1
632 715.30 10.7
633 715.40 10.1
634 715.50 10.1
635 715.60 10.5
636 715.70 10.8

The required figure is 12.3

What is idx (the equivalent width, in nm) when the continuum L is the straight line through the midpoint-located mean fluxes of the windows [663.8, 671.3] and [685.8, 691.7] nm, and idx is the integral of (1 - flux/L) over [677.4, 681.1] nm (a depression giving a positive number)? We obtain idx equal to 0.09 nm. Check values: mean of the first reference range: 11.9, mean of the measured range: 11.8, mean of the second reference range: 12.2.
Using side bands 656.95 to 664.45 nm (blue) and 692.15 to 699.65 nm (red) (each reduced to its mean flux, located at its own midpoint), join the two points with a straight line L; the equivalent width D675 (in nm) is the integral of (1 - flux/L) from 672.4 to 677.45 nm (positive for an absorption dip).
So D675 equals 0.17 nm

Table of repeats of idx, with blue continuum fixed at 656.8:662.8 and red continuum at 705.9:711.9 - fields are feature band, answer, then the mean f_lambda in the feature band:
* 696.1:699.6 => -0.19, 12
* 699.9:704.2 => -0.28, 12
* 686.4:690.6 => -0.26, 12.3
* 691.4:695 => -0.30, 12.4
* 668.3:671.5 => 0.09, 11.7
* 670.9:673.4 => 0.07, 11.6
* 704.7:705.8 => -0.10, 12.3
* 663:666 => -0.09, 12.5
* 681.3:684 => -0.04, 11.9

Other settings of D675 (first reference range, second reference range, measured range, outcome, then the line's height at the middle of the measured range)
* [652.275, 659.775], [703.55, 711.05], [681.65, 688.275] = -0.169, 11.7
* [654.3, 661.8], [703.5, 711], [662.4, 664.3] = -0.078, 12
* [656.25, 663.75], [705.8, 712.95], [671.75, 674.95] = 0.011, 11.8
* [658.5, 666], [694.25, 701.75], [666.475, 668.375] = 0.148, 12.3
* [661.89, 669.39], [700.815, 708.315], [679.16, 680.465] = 0.050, 12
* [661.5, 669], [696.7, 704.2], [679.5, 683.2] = 0.091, 12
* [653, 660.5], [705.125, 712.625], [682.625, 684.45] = -0.064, 11.6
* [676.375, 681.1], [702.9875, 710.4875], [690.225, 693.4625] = -0.245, 11.6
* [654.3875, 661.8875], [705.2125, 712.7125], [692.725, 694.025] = -0.095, 11.4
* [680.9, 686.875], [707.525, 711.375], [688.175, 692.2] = -0.256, 11.6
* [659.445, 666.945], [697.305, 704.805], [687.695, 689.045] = 0.074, 12.1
